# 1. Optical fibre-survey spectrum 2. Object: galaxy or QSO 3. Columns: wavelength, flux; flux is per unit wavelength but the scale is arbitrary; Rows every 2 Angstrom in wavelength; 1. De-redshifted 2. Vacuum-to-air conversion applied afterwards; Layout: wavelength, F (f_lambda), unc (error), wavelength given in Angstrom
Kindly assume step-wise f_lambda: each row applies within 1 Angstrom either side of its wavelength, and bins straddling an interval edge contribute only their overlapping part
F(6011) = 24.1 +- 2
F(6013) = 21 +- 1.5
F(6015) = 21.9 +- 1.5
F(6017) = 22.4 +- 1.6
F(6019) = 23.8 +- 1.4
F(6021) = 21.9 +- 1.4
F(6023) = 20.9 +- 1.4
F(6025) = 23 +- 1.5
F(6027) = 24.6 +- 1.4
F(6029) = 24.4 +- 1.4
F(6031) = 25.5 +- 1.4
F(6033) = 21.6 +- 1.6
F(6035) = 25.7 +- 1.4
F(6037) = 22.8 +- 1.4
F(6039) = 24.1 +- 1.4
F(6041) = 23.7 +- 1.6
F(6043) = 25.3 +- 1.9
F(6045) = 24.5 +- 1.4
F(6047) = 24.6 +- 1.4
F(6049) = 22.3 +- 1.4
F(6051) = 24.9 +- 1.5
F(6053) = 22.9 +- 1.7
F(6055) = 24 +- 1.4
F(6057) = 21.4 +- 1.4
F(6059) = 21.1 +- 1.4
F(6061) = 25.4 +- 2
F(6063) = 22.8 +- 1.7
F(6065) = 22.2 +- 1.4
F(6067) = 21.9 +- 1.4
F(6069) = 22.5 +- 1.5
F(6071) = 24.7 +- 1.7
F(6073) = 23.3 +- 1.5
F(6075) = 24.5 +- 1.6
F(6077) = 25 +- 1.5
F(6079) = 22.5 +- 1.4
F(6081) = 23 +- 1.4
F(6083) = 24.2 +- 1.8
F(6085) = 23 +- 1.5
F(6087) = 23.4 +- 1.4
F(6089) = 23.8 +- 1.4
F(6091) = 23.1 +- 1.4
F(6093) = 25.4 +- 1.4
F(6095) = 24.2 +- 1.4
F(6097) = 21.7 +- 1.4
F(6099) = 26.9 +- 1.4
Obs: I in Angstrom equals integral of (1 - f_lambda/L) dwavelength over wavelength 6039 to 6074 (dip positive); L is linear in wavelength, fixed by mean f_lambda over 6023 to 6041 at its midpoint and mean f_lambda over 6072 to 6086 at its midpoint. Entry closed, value 0.5 Angstrom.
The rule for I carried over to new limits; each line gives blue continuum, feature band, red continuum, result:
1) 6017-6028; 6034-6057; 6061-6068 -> -1.2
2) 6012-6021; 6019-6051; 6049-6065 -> -1.5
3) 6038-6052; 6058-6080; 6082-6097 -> 0.6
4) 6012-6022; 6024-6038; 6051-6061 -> -0.9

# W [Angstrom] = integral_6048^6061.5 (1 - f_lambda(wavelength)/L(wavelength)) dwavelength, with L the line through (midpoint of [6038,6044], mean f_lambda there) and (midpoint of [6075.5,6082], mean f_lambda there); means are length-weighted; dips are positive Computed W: 0.6 Angstrom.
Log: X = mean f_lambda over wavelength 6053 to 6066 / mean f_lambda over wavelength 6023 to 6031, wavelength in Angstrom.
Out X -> 0.96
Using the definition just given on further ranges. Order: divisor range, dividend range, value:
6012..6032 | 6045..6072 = 1.01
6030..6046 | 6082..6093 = 0.98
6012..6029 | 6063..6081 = 1.03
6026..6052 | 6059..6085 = 0.97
